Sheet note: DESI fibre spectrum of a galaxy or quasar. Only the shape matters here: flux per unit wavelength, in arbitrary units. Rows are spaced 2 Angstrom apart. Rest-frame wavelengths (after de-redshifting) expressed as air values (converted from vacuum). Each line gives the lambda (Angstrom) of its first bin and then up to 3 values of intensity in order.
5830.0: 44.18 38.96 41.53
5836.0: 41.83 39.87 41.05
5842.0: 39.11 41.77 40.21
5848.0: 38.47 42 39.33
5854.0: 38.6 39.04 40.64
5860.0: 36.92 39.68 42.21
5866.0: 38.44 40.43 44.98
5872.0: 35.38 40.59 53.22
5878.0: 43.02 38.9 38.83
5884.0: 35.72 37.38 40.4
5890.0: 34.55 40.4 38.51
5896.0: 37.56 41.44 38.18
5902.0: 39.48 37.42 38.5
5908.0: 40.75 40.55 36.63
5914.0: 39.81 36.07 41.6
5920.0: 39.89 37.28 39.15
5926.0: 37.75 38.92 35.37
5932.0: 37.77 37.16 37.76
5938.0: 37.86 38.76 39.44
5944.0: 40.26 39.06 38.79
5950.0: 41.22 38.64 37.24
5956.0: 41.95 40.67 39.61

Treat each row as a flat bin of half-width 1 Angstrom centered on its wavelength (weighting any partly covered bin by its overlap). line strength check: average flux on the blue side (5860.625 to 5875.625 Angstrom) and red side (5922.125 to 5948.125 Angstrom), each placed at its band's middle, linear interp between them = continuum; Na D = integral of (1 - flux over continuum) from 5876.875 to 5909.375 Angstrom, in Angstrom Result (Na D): 0.7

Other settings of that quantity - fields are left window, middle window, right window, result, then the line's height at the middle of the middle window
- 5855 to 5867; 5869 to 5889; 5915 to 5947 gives -0.8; 39.2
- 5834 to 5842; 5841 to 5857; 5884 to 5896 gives 0.1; 40.2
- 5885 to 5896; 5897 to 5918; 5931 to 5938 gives -0.6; 38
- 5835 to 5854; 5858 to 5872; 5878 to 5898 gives -0.2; 39.4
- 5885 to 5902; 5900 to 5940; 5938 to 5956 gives 0.5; 38.9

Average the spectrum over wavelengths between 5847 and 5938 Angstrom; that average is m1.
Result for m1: 39.2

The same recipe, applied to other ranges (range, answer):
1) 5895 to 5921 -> 39.1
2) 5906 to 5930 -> 38.8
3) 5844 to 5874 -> 39.8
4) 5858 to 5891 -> 40.1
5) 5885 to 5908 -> 38.6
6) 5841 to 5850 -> 40.1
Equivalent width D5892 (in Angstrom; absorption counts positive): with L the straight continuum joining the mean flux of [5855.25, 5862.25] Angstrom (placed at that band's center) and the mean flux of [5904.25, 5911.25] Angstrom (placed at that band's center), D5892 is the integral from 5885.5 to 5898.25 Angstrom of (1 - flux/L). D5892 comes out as 0.3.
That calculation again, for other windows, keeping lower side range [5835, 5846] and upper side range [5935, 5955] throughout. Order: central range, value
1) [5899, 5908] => 0.2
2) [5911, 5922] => 0.2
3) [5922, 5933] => 0.4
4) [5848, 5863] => 0.4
